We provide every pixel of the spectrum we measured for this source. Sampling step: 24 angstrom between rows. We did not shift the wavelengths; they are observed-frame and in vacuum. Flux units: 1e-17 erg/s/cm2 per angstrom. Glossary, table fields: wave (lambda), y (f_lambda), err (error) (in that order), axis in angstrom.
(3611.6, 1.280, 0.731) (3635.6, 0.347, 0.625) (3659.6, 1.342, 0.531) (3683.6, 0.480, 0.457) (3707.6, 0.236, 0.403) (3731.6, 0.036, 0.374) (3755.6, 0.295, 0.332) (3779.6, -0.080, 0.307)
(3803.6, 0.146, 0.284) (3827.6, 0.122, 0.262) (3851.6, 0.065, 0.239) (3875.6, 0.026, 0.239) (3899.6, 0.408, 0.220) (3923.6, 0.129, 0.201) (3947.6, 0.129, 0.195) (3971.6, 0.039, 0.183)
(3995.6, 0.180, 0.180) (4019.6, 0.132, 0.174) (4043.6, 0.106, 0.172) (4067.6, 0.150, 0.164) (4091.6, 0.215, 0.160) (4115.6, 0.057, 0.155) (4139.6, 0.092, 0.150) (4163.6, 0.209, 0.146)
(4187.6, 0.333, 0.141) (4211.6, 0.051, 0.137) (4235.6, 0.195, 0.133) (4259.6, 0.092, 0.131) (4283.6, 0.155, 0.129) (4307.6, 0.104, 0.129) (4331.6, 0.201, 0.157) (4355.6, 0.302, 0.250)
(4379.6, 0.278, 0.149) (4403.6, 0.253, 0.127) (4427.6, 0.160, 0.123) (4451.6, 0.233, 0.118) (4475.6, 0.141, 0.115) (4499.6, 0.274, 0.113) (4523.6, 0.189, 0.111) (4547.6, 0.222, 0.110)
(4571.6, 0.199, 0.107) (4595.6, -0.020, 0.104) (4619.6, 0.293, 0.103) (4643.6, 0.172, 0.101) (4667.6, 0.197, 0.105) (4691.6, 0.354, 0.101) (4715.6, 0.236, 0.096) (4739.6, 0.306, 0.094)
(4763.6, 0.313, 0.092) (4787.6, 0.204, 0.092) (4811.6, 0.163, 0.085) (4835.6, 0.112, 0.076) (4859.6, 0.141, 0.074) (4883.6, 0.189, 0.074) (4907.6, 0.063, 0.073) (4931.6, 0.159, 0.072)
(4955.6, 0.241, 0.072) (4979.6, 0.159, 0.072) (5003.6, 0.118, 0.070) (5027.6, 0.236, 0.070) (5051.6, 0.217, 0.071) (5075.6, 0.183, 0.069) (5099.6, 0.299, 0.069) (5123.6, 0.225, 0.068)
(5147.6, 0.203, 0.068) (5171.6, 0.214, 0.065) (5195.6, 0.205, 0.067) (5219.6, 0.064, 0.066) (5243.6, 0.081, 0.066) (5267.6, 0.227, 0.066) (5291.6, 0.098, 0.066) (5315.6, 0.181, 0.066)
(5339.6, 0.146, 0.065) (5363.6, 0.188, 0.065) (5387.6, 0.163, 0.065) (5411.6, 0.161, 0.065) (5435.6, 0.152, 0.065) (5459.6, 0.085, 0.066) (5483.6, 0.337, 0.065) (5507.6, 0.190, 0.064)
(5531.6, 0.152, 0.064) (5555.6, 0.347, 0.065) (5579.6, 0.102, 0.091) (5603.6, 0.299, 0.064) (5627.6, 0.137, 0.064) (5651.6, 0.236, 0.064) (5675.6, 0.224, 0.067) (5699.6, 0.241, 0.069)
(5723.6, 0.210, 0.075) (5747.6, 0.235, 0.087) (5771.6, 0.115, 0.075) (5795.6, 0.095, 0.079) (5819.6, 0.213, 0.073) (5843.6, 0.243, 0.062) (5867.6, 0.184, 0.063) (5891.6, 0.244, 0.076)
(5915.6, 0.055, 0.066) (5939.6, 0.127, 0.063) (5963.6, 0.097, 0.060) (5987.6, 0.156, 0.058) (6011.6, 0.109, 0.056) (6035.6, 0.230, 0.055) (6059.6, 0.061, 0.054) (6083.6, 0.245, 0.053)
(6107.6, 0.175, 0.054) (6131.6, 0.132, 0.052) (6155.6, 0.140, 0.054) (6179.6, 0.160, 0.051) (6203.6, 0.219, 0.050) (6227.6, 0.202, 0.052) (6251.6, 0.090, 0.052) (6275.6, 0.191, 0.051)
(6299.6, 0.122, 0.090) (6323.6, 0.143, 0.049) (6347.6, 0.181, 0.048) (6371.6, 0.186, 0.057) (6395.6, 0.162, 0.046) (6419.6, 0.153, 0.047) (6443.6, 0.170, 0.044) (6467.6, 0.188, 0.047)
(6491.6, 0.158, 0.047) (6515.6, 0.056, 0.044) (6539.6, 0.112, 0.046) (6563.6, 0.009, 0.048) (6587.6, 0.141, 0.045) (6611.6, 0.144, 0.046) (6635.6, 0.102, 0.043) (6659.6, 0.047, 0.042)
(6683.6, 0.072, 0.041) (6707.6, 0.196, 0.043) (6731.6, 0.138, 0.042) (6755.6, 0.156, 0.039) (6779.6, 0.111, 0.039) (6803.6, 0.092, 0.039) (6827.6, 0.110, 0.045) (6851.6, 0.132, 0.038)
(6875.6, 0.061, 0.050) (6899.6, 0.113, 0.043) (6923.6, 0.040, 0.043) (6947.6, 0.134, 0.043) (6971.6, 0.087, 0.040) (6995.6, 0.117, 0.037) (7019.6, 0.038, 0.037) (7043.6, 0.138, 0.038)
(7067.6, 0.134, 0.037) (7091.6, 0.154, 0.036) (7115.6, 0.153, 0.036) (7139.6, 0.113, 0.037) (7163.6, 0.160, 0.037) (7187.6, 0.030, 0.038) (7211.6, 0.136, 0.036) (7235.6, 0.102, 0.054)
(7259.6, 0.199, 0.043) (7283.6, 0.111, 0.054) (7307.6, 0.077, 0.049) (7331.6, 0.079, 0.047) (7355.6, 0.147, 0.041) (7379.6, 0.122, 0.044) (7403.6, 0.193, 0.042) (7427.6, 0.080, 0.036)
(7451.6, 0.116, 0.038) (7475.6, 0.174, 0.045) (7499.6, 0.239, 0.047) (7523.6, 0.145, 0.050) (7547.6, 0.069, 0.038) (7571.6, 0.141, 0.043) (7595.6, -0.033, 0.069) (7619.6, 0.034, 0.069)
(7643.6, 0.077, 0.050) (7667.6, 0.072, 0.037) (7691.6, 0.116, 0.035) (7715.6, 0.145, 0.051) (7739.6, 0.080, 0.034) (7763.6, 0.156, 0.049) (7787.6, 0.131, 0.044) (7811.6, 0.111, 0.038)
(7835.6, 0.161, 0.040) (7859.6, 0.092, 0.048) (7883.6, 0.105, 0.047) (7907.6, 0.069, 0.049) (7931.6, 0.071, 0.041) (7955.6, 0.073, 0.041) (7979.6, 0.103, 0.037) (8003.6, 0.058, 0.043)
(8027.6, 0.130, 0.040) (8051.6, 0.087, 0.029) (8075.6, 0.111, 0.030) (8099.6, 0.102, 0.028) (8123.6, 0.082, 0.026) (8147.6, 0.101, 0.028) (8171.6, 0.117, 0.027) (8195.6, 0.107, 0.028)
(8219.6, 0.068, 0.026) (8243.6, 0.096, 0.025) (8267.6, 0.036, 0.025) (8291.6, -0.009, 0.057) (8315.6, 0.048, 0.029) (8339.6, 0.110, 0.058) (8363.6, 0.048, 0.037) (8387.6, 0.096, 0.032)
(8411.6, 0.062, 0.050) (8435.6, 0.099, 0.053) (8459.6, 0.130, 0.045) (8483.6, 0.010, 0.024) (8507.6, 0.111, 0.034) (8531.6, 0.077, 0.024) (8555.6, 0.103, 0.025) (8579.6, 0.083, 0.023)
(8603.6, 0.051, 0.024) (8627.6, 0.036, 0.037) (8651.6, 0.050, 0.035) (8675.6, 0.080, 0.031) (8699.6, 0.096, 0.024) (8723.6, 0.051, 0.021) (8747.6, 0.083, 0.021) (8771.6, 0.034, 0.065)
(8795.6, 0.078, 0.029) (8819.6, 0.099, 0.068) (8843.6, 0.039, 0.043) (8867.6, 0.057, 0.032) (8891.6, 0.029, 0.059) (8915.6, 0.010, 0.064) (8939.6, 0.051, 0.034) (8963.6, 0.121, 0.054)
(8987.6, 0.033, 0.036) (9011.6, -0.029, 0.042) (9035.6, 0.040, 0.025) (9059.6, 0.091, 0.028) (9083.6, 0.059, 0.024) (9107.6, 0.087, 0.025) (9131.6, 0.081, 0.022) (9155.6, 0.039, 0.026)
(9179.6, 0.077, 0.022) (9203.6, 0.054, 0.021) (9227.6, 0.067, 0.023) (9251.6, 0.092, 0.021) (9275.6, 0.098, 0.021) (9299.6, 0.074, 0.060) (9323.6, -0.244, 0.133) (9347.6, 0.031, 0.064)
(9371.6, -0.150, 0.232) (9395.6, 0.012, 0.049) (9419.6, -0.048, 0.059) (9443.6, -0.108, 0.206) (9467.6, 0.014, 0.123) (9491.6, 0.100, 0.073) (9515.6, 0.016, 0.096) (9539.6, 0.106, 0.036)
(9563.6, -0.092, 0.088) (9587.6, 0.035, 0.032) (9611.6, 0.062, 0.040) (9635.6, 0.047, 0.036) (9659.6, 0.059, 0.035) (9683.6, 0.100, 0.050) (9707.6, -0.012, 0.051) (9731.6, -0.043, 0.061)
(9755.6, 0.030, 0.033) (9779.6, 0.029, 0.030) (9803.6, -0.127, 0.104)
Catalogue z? 0.55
